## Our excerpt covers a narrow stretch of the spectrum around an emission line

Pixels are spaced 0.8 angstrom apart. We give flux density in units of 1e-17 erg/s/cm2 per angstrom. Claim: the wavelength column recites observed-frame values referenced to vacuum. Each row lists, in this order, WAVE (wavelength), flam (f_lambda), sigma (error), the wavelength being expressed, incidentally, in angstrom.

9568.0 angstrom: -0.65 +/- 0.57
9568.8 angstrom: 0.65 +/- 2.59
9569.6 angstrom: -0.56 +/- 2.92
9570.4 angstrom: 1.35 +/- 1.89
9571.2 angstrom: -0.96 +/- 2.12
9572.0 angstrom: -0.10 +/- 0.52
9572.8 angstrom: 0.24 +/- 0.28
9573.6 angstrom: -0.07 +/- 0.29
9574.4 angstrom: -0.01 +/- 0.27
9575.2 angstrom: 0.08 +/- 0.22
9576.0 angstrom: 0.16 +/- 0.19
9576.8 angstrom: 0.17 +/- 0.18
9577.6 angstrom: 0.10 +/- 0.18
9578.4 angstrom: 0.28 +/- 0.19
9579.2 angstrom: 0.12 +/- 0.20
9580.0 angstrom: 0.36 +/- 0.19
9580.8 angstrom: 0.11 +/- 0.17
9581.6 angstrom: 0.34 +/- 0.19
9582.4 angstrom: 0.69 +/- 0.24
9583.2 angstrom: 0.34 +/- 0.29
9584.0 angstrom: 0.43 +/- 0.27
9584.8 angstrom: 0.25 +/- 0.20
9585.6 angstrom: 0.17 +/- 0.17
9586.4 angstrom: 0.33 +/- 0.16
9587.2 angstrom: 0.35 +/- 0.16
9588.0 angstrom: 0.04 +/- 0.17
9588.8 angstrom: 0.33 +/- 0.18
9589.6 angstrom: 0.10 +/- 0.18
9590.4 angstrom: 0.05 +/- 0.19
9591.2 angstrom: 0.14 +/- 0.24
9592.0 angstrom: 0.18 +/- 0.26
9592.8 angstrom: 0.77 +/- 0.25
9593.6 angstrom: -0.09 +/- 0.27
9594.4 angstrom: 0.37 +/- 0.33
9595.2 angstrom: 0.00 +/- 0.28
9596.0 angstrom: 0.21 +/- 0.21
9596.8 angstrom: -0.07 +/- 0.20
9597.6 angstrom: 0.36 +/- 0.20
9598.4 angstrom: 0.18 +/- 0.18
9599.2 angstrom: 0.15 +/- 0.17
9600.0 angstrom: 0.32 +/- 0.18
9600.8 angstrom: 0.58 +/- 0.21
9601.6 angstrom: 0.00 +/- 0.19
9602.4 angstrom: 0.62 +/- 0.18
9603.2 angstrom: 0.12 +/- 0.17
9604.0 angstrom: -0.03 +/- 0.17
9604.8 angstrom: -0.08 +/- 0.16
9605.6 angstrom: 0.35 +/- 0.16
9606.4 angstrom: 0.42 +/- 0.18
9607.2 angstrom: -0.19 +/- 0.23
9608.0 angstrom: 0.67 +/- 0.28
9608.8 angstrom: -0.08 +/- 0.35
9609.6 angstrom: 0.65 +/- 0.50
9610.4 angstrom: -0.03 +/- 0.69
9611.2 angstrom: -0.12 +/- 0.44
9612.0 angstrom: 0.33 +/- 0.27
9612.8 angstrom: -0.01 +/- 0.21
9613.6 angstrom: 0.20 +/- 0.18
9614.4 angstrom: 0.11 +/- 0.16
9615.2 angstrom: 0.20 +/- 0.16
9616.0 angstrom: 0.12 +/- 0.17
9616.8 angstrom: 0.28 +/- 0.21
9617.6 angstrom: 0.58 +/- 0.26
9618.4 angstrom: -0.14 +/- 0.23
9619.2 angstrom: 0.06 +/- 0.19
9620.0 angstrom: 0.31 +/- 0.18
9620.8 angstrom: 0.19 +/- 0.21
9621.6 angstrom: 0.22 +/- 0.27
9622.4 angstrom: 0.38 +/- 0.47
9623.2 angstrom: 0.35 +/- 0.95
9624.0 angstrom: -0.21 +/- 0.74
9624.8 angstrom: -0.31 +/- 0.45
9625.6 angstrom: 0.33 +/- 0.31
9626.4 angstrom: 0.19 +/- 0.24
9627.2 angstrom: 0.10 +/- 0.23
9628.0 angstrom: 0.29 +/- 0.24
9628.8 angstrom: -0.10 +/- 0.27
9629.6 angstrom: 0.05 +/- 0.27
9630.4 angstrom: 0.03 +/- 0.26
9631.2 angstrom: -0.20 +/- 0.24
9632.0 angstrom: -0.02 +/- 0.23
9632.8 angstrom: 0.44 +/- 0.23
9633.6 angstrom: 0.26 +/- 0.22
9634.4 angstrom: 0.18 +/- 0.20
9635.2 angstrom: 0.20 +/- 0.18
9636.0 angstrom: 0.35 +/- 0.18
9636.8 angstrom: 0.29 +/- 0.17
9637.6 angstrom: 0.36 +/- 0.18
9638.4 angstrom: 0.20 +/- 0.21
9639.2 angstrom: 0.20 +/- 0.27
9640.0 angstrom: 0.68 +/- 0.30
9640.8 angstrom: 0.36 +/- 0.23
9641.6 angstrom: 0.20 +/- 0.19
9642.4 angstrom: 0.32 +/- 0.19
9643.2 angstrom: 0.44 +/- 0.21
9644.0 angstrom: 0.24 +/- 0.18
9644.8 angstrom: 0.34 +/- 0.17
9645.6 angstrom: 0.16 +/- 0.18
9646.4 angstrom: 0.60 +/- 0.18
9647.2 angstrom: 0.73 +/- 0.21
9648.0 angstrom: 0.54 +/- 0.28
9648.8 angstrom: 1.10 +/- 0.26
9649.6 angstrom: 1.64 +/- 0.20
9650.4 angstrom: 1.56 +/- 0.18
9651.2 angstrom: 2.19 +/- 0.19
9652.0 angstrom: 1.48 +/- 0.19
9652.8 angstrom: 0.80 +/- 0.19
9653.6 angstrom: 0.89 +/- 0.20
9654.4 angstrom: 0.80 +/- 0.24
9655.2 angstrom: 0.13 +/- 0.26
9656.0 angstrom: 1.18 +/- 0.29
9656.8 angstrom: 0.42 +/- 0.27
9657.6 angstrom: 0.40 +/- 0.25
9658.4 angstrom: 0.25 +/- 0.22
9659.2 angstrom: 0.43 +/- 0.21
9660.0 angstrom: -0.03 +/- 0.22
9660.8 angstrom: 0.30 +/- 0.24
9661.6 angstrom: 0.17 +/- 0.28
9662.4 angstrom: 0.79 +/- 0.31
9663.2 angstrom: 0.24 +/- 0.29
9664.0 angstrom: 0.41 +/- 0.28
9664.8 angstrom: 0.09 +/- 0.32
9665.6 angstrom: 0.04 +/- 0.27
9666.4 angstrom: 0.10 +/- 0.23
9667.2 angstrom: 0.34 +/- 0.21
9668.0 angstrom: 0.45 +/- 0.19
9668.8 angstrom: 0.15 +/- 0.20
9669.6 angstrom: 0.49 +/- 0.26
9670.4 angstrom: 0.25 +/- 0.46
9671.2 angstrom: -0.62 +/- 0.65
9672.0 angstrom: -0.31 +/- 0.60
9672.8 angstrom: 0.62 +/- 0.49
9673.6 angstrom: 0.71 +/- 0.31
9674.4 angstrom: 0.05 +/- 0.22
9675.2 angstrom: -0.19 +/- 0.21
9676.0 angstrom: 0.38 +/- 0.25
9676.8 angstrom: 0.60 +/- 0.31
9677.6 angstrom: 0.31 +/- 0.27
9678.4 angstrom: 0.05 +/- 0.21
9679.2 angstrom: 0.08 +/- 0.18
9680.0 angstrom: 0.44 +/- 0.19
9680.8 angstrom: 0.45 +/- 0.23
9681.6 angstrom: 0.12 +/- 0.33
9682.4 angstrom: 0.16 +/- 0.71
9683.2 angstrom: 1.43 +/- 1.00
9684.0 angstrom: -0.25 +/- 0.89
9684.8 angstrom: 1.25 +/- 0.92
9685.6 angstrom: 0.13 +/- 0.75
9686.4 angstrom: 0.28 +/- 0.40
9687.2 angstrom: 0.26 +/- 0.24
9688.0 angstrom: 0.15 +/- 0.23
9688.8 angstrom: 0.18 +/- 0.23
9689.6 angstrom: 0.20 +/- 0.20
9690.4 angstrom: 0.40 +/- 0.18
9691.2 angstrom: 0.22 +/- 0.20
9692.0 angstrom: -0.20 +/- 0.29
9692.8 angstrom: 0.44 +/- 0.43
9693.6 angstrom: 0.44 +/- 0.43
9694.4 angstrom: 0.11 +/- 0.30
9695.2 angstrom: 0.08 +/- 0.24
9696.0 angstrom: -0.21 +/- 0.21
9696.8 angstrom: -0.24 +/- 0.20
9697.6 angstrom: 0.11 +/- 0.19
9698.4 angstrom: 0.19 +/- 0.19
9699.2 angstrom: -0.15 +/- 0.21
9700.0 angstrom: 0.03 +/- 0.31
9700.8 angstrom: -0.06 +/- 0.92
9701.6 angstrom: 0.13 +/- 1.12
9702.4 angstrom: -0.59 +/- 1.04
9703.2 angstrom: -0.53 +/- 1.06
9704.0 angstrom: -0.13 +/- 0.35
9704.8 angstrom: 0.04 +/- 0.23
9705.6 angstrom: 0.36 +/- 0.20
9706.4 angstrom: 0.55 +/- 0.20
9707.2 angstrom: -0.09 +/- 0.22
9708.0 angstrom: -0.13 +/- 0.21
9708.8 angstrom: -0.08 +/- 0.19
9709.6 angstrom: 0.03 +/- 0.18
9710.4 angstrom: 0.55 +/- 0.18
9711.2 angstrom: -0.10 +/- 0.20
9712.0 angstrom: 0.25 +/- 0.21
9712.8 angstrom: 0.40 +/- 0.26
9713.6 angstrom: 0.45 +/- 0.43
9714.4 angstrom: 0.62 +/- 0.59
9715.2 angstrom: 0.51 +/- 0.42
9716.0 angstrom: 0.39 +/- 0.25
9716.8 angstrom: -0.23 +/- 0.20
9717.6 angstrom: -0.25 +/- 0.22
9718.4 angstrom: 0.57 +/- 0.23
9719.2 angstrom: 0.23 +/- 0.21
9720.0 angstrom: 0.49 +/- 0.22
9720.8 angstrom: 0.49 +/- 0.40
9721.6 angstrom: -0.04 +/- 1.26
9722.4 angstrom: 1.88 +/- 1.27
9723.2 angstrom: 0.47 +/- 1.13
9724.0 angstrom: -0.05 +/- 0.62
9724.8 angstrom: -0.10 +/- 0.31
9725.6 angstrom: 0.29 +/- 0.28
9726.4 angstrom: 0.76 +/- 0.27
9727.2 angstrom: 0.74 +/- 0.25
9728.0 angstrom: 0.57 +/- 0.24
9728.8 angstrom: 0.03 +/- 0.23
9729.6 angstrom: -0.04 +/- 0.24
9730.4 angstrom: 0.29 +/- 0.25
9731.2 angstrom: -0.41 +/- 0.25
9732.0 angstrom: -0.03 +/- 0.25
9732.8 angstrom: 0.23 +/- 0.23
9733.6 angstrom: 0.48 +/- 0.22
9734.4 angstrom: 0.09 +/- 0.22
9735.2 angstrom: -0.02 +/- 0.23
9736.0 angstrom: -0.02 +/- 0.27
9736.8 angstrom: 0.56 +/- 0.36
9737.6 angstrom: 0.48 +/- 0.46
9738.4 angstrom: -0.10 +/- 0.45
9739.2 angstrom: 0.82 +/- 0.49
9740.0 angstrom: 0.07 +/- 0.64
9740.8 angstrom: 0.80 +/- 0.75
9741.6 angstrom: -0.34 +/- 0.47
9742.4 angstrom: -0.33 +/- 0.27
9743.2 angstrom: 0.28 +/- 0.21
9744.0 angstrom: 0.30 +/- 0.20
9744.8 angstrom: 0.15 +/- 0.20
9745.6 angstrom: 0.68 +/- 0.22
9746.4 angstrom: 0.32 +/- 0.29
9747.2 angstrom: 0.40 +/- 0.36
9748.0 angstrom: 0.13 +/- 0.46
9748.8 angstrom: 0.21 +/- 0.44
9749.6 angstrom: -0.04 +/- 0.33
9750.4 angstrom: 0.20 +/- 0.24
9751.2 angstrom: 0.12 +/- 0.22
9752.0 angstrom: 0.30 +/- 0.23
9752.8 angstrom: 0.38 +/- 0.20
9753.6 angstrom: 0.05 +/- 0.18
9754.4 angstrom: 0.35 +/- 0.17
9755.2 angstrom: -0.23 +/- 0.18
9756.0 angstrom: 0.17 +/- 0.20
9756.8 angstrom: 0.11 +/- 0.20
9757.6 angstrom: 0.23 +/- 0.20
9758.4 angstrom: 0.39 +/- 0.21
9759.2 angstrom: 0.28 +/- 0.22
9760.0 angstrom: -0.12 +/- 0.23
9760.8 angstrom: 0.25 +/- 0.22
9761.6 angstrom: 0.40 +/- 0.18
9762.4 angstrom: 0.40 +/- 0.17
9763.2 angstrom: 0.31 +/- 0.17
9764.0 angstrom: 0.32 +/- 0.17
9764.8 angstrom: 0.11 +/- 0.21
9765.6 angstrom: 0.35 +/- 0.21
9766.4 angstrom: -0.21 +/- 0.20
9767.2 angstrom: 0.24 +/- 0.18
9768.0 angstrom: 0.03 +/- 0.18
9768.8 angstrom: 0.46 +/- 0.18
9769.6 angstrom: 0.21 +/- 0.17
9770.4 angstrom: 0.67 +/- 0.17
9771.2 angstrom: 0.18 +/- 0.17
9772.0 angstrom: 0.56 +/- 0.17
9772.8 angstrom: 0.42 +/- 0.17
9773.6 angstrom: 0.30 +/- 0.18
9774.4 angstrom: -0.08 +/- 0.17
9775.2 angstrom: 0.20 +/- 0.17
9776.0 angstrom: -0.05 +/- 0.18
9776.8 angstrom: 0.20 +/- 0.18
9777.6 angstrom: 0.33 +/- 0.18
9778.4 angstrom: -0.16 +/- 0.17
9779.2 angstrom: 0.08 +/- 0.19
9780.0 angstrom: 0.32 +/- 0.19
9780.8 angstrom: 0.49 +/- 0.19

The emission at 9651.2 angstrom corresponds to [O III]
